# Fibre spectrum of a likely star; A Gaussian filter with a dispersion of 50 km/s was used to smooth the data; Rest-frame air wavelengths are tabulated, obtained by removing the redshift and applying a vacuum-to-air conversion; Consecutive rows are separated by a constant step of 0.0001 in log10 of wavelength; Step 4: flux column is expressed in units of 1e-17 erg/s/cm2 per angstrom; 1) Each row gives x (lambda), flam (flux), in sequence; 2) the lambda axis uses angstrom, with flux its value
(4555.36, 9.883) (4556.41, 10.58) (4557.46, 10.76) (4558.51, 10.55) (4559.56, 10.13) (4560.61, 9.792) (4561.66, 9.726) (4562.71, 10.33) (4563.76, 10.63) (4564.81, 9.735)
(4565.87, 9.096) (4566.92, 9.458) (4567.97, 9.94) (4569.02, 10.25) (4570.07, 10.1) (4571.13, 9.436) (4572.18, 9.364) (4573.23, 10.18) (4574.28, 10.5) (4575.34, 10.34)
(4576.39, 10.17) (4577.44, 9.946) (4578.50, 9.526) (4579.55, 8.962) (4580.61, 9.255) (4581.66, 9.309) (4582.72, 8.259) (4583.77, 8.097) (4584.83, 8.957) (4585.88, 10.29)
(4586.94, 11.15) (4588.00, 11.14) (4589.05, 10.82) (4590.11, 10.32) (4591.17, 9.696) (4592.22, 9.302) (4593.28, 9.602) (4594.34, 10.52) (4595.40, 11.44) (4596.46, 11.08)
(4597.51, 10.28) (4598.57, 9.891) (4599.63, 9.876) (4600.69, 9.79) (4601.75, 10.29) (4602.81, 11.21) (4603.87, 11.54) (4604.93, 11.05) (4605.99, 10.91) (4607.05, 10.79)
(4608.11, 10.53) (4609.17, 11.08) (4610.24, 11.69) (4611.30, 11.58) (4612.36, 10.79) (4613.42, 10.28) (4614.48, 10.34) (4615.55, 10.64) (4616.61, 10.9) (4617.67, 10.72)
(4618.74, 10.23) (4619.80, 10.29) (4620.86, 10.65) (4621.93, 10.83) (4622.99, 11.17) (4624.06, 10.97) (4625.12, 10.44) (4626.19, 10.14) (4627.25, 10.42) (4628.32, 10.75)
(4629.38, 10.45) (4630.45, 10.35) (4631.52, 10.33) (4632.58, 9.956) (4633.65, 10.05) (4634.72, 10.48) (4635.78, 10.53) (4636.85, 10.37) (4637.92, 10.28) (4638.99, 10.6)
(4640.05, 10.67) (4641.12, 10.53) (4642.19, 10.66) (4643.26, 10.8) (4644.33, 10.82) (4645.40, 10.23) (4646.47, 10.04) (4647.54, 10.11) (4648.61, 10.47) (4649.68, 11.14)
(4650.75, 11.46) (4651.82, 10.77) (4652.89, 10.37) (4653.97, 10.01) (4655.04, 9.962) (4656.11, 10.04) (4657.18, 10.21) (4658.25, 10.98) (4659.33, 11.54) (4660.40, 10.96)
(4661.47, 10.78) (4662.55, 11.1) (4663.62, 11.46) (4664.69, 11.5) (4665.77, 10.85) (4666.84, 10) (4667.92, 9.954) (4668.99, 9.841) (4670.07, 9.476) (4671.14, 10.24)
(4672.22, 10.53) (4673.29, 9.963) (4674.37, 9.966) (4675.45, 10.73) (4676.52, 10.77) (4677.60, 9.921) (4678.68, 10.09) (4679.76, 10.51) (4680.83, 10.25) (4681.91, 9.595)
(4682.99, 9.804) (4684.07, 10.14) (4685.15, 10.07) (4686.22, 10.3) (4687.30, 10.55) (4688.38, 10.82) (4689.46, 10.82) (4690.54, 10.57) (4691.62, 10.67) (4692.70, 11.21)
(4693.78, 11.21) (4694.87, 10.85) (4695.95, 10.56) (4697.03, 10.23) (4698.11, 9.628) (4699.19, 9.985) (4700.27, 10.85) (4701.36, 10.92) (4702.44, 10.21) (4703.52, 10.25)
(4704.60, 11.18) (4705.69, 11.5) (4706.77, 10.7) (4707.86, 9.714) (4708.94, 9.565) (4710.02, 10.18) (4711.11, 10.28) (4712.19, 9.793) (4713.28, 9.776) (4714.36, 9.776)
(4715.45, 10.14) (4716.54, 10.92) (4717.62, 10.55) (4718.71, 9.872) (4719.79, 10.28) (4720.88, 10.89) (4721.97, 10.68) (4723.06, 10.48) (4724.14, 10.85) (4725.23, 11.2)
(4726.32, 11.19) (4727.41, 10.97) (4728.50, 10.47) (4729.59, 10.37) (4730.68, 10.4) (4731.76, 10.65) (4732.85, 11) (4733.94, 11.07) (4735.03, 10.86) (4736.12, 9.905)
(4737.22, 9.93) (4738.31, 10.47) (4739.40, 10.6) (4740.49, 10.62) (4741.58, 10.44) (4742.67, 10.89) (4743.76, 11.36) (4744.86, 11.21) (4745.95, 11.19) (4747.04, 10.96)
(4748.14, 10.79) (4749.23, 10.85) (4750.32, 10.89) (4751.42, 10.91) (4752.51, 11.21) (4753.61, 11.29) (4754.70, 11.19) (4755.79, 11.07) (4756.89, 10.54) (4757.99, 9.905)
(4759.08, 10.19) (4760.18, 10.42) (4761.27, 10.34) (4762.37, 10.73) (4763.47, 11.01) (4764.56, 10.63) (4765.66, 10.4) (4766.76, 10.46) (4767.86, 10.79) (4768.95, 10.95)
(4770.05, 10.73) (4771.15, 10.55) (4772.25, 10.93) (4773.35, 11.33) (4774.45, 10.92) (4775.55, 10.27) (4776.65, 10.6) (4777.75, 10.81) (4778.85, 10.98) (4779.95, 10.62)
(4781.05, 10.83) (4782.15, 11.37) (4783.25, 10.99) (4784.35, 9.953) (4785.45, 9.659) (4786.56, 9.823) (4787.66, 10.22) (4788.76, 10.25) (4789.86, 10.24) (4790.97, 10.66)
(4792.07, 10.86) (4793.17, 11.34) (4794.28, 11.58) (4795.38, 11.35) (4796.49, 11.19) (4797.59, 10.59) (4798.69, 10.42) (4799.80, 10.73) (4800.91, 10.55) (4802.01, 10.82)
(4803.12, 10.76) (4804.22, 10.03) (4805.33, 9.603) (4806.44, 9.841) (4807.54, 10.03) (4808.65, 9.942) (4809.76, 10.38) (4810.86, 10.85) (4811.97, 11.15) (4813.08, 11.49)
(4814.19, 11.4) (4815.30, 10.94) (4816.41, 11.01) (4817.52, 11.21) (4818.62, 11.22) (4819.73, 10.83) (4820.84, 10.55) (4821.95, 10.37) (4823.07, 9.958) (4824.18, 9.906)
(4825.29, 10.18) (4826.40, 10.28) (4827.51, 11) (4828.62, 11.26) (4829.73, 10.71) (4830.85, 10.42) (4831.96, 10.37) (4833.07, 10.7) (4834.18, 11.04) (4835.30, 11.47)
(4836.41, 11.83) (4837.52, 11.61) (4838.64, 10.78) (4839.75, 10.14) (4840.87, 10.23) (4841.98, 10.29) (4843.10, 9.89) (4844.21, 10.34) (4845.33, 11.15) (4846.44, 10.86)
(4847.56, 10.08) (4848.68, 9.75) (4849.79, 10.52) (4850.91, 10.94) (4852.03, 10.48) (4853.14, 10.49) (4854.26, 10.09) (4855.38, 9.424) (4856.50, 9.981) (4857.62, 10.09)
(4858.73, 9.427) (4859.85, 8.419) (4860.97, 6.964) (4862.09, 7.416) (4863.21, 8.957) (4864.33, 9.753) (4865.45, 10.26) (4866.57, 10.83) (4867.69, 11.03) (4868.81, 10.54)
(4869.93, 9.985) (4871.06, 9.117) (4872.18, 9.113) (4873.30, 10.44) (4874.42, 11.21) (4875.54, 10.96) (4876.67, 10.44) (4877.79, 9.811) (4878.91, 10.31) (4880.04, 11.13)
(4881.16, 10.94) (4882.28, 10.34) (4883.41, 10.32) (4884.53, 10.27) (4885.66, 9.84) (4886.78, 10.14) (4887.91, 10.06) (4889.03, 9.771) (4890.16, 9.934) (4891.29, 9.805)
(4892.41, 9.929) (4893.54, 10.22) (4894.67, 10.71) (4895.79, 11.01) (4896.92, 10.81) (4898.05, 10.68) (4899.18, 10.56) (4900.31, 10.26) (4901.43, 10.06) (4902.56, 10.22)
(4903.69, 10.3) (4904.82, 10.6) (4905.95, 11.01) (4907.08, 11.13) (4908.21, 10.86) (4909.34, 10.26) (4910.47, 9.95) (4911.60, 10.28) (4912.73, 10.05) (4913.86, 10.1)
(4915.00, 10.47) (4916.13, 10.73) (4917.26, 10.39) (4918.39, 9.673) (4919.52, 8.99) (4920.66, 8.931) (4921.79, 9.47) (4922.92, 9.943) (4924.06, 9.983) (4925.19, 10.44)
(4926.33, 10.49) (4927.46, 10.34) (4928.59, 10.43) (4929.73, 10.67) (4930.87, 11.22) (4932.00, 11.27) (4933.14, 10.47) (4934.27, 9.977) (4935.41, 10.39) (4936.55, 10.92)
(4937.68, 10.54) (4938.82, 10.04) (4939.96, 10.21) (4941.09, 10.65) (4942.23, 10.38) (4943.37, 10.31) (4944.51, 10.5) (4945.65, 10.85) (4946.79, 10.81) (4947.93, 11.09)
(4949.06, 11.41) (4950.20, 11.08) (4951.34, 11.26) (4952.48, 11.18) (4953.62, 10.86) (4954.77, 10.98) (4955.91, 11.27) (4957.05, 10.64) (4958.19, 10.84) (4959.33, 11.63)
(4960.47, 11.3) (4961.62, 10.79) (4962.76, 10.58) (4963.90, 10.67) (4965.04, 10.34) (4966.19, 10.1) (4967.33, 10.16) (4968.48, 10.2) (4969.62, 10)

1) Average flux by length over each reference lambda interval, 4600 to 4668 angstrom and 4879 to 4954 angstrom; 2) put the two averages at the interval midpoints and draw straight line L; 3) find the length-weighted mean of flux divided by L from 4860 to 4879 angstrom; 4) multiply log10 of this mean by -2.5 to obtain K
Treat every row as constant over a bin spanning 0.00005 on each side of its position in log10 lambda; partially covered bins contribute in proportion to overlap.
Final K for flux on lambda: 0.07 mag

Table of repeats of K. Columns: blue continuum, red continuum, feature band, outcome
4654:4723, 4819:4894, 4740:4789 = -0.039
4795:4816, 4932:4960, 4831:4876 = 0.052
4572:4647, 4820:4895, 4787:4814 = -0.038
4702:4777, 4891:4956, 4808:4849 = -0.014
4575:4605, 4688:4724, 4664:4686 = 0.014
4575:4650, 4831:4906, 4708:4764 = -0.030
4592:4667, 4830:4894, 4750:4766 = -0.035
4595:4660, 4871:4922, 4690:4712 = 0.001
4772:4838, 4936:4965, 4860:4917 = 0.061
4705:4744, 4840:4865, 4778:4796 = -0.053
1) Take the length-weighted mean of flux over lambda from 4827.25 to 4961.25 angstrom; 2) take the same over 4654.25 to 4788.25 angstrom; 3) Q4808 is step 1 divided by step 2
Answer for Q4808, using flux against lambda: 1.0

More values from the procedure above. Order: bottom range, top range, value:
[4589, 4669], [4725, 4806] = 1.01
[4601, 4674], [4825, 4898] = 0.97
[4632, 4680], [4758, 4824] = 1.02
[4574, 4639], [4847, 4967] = 1.00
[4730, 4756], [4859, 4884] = 0.92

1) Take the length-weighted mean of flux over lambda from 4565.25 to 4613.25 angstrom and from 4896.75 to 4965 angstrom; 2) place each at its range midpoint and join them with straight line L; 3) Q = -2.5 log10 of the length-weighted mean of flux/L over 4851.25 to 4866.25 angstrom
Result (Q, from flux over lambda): 0.11 mag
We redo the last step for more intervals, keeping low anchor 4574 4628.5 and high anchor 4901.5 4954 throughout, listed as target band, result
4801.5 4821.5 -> -0.03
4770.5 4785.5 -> -0.03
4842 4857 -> 0.01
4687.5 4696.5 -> -0.04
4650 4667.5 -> -0.04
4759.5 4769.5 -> -0.02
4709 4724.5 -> 0.01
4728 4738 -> -0.01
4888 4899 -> 0.01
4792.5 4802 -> -0.06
